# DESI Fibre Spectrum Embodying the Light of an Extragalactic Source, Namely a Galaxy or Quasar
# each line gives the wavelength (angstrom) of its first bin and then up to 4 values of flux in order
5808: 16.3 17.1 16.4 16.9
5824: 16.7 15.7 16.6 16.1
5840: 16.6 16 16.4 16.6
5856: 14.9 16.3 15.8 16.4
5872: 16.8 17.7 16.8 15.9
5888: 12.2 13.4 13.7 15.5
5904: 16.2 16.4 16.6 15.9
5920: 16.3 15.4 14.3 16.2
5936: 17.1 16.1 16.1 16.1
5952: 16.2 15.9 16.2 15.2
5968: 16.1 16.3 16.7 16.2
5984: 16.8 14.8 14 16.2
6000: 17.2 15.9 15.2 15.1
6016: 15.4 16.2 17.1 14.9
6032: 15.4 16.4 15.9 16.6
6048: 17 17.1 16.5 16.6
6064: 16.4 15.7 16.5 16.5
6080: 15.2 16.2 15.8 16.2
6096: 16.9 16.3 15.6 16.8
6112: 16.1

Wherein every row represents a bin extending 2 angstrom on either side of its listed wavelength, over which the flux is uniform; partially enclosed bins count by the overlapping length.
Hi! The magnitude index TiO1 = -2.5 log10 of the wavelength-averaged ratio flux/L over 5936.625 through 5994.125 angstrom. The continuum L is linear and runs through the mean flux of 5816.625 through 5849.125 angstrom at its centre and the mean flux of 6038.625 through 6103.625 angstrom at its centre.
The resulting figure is 0.03 mag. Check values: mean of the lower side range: 16.4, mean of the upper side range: 16.3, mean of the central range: 15.9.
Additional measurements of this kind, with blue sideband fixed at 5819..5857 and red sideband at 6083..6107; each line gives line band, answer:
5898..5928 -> 0.02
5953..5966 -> 0.03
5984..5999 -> 0.06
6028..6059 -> -0.01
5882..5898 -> 0.18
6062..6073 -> 0.00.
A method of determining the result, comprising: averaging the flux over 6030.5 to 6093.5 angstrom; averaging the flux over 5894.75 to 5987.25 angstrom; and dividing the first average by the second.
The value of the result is 1.02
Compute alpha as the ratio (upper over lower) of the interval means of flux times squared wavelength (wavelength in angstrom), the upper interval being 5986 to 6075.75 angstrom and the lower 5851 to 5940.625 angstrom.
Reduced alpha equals 1.1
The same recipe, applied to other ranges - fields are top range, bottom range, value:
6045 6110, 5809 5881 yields 1.08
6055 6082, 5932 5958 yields 1.04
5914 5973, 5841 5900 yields 1.05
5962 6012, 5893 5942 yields 1.03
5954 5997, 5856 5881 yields 1.00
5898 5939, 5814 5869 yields 1.01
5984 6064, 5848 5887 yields 1.04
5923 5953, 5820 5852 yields 1.01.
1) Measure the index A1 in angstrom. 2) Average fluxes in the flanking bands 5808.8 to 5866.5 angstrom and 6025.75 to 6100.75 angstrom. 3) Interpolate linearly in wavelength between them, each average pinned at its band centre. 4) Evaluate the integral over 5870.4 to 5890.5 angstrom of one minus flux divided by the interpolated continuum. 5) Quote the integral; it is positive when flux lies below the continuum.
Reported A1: 0.6 angstrom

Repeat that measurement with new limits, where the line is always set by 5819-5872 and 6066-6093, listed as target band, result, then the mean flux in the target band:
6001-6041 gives 0.7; 15.8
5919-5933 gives 0.6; 15.5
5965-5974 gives 0.0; 16.1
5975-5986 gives -0.3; 16.6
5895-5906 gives 0.6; 15.3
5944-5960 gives 0.0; 16.1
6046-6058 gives -0.6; 16.9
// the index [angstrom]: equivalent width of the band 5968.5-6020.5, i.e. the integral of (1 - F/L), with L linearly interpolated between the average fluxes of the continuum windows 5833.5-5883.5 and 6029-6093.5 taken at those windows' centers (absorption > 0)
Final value 1.4 angstrom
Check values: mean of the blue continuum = 16.4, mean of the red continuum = 16.2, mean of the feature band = 15.8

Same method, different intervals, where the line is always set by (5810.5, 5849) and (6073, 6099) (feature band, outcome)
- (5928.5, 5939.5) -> 0.0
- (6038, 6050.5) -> -0.2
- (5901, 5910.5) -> 0.1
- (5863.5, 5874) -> 0.0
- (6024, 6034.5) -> 0.4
